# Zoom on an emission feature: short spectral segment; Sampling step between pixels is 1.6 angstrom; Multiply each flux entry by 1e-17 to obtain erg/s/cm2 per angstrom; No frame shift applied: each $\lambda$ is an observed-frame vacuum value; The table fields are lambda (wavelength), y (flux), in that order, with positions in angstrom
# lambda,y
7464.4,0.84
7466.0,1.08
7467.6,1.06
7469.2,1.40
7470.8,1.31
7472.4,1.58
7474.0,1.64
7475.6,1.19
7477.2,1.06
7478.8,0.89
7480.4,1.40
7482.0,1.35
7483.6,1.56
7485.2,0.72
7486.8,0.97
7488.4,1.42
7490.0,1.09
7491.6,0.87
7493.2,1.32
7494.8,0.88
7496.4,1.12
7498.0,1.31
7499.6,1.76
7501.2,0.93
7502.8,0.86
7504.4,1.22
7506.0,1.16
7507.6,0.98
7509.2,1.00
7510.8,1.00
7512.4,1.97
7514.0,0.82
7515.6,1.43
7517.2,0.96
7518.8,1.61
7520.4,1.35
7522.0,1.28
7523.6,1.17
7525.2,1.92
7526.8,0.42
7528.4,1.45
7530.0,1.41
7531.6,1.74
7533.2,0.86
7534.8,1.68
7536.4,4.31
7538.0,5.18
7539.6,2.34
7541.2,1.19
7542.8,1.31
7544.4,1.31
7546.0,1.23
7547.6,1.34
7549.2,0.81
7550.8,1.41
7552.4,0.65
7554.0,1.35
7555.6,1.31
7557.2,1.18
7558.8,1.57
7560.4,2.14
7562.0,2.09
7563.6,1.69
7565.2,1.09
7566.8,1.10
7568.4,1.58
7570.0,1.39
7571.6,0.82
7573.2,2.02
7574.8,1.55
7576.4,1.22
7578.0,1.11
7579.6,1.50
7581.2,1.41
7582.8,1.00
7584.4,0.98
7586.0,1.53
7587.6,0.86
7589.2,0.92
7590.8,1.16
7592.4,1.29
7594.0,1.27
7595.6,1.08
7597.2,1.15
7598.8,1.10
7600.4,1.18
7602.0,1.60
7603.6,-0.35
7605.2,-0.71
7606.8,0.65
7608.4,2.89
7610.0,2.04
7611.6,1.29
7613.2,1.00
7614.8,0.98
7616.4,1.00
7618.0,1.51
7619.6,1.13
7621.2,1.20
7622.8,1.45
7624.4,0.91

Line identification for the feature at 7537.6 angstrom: H-alpha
